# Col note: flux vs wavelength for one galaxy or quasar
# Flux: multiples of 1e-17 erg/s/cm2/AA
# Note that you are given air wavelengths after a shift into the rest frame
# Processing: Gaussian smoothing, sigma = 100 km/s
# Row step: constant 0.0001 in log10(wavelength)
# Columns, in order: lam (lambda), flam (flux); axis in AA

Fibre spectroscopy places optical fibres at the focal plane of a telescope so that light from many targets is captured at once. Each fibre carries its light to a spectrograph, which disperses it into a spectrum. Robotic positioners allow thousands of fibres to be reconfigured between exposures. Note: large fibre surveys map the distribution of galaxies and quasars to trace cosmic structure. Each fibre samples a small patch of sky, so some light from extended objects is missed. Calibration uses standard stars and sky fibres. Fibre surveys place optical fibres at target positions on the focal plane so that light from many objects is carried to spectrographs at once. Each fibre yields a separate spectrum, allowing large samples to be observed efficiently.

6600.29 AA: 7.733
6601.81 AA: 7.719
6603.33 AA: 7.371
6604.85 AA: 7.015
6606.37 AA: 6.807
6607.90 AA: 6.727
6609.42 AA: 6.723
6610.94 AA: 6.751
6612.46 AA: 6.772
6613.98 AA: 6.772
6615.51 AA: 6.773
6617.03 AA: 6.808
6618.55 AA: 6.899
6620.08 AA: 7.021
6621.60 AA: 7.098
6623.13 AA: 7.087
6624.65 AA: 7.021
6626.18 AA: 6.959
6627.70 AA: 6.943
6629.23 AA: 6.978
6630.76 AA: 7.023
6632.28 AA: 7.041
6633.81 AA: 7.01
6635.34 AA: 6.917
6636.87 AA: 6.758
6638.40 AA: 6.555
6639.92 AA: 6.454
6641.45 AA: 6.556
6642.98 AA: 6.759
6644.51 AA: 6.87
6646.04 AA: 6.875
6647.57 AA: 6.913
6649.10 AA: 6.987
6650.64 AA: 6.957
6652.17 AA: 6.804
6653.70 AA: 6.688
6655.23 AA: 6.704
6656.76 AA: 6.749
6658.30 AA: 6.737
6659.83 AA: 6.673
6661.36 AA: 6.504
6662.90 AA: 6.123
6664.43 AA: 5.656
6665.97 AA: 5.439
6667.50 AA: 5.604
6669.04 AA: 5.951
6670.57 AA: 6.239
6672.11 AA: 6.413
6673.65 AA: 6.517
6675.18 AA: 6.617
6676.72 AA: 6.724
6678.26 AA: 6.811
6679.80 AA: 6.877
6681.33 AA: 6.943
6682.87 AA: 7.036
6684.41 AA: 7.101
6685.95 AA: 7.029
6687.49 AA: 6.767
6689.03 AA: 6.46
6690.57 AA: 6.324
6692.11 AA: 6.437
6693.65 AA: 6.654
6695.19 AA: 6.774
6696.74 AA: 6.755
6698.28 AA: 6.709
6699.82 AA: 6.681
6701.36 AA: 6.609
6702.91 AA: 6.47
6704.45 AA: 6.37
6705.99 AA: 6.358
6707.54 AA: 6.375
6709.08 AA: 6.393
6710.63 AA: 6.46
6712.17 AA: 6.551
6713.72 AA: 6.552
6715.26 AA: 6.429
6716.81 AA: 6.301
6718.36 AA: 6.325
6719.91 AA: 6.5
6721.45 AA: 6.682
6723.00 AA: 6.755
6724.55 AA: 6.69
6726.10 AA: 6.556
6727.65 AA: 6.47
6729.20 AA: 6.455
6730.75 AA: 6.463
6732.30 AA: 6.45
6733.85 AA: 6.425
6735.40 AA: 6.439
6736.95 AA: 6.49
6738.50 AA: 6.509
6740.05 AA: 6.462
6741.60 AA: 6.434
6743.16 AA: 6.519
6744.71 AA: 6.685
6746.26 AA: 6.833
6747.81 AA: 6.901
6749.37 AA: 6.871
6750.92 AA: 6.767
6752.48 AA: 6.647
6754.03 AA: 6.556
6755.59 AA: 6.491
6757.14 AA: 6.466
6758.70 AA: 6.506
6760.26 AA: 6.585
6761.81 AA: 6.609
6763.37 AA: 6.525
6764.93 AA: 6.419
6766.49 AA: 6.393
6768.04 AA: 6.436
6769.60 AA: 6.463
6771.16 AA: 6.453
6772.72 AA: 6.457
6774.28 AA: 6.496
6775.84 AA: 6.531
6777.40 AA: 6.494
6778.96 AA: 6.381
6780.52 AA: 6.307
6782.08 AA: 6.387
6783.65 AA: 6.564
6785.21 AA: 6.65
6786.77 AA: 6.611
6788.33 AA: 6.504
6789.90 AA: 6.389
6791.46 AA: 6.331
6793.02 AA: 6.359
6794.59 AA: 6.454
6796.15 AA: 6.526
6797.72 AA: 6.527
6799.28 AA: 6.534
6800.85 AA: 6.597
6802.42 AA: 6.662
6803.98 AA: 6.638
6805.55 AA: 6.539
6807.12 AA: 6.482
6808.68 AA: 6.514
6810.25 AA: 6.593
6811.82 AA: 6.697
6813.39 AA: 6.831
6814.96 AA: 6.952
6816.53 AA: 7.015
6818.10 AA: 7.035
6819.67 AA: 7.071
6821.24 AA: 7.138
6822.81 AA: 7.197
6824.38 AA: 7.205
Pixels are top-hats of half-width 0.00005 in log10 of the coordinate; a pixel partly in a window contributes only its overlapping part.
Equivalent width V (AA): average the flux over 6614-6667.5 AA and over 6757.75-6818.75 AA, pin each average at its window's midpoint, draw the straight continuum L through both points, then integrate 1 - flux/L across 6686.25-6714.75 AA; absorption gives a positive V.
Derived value 0.5 AA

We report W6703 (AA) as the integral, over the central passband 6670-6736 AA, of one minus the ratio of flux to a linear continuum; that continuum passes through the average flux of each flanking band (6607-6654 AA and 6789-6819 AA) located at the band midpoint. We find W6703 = 1.70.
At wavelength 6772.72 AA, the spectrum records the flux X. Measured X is 6.457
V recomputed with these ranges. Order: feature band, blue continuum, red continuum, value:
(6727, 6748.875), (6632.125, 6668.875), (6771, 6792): -0.13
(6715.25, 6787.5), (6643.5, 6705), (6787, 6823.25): 1.18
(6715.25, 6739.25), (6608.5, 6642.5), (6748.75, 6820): 0.63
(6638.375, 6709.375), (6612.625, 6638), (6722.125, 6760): 2.17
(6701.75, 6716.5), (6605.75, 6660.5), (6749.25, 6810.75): 0.51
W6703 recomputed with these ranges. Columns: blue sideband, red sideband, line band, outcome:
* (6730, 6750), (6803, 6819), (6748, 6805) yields 1.15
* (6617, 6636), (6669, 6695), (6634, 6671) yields 1.69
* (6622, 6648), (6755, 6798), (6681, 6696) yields -0.06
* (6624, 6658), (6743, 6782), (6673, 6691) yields -0.10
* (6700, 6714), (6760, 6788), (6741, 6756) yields -0.46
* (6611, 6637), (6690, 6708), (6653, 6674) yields 1.41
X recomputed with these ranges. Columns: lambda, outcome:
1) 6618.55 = 6.899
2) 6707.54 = 6.375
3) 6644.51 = 6.87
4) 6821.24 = 7.138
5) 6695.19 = 6.774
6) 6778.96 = 6.381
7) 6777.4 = 6.494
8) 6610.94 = 6.751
